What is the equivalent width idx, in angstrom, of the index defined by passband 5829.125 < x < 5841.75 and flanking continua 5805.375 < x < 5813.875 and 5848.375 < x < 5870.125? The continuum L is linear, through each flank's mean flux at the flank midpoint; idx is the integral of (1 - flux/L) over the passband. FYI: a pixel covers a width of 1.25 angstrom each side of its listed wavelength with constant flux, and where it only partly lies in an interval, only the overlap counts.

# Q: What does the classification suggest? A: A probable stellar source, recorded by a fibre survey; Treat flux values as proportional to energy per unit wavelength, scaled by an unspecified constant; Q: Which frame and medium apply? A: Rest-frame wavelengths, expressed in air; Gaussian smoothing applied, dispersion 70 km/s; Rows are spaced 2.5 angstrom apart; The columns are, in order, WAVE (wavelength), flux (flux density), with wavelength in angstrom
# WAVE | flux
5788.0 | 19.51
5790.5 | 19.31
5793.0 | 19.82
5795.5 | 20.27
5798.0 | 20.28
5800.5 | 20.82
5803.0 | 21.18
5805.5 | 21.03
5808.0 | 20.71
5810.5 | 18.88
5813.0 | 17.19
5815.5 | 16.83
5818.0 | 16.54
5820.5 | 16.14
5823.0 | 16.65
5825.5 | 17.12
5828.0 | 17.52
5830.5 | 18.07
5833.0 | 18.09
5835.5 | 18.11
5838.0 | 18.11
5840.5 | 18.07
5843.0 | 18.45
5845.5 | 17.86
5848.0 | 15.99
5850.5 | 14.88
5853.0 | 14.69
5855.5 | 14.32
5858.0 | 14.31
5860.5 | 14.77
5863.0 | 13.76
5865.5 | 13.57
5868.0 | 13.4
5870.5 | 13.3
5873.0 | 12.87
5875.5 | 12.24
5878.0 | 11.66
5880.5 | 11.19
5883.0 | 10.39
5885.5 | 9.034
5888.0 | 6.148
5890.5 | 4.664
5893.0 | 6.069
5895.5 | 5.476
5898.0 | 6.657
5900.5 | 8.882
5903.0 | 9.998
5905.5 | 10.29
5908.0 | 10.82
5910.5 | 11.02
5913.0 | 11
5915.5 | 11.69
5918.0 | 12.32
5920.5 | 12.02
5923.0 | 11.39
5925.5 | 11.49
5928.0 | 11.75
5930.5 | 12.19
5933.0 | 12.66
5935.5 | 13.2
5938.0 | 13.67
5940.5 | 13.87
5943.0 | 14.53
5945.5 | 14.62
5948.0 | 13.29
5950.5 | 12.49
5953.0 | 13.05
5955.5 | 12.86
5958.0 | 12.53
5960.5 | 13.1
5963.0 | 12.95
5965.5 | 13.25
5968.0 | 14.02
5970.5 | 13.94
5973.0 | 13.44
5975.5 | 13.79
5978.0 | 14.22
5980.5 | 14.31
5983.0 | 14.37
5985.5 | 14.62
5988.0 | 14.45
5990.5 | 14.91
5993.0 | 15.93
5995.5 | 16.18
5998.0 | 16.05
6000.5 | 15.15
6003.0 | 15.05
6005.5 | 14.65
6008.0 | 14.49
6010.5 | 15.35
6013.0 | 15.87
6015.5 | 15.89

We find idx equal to -1.06 angstrom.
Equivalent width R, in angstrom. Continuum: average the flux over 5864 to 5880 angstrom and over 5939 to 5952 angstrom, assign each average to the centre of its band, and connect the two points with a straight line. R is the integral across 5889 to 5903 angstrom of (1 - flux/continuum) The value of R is 6.87 angstrom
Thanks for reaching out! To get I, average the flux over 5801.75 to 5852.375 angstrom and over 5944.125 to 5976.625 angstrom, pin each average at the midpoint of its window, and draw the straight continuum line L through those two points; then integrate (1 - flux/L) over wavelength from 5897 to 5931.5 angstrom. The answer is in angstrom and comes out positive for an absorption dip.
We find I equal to 9.3 angstrom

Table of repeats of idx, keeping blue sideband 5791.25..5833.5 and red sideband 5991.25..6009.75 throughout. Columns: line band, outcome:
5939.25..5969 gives 5.1 angstrom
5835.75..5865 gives 3.4 angstrom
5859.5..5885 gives 7.3 angstrom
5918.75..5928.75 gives 3.0 angstrom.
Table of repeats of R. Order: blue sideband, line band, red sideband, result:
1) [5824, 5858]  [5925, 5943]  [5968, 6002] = 3.0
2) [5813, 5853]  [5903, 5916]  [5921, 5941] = 2.6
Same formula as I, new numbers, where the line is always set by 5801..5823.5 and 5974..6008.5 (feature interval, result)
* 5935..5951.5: 2.2 angstrom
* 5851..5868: 3.2 angstrom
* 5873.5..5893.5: 9.3 angstrom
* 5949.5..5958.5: 1.7 angstrom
